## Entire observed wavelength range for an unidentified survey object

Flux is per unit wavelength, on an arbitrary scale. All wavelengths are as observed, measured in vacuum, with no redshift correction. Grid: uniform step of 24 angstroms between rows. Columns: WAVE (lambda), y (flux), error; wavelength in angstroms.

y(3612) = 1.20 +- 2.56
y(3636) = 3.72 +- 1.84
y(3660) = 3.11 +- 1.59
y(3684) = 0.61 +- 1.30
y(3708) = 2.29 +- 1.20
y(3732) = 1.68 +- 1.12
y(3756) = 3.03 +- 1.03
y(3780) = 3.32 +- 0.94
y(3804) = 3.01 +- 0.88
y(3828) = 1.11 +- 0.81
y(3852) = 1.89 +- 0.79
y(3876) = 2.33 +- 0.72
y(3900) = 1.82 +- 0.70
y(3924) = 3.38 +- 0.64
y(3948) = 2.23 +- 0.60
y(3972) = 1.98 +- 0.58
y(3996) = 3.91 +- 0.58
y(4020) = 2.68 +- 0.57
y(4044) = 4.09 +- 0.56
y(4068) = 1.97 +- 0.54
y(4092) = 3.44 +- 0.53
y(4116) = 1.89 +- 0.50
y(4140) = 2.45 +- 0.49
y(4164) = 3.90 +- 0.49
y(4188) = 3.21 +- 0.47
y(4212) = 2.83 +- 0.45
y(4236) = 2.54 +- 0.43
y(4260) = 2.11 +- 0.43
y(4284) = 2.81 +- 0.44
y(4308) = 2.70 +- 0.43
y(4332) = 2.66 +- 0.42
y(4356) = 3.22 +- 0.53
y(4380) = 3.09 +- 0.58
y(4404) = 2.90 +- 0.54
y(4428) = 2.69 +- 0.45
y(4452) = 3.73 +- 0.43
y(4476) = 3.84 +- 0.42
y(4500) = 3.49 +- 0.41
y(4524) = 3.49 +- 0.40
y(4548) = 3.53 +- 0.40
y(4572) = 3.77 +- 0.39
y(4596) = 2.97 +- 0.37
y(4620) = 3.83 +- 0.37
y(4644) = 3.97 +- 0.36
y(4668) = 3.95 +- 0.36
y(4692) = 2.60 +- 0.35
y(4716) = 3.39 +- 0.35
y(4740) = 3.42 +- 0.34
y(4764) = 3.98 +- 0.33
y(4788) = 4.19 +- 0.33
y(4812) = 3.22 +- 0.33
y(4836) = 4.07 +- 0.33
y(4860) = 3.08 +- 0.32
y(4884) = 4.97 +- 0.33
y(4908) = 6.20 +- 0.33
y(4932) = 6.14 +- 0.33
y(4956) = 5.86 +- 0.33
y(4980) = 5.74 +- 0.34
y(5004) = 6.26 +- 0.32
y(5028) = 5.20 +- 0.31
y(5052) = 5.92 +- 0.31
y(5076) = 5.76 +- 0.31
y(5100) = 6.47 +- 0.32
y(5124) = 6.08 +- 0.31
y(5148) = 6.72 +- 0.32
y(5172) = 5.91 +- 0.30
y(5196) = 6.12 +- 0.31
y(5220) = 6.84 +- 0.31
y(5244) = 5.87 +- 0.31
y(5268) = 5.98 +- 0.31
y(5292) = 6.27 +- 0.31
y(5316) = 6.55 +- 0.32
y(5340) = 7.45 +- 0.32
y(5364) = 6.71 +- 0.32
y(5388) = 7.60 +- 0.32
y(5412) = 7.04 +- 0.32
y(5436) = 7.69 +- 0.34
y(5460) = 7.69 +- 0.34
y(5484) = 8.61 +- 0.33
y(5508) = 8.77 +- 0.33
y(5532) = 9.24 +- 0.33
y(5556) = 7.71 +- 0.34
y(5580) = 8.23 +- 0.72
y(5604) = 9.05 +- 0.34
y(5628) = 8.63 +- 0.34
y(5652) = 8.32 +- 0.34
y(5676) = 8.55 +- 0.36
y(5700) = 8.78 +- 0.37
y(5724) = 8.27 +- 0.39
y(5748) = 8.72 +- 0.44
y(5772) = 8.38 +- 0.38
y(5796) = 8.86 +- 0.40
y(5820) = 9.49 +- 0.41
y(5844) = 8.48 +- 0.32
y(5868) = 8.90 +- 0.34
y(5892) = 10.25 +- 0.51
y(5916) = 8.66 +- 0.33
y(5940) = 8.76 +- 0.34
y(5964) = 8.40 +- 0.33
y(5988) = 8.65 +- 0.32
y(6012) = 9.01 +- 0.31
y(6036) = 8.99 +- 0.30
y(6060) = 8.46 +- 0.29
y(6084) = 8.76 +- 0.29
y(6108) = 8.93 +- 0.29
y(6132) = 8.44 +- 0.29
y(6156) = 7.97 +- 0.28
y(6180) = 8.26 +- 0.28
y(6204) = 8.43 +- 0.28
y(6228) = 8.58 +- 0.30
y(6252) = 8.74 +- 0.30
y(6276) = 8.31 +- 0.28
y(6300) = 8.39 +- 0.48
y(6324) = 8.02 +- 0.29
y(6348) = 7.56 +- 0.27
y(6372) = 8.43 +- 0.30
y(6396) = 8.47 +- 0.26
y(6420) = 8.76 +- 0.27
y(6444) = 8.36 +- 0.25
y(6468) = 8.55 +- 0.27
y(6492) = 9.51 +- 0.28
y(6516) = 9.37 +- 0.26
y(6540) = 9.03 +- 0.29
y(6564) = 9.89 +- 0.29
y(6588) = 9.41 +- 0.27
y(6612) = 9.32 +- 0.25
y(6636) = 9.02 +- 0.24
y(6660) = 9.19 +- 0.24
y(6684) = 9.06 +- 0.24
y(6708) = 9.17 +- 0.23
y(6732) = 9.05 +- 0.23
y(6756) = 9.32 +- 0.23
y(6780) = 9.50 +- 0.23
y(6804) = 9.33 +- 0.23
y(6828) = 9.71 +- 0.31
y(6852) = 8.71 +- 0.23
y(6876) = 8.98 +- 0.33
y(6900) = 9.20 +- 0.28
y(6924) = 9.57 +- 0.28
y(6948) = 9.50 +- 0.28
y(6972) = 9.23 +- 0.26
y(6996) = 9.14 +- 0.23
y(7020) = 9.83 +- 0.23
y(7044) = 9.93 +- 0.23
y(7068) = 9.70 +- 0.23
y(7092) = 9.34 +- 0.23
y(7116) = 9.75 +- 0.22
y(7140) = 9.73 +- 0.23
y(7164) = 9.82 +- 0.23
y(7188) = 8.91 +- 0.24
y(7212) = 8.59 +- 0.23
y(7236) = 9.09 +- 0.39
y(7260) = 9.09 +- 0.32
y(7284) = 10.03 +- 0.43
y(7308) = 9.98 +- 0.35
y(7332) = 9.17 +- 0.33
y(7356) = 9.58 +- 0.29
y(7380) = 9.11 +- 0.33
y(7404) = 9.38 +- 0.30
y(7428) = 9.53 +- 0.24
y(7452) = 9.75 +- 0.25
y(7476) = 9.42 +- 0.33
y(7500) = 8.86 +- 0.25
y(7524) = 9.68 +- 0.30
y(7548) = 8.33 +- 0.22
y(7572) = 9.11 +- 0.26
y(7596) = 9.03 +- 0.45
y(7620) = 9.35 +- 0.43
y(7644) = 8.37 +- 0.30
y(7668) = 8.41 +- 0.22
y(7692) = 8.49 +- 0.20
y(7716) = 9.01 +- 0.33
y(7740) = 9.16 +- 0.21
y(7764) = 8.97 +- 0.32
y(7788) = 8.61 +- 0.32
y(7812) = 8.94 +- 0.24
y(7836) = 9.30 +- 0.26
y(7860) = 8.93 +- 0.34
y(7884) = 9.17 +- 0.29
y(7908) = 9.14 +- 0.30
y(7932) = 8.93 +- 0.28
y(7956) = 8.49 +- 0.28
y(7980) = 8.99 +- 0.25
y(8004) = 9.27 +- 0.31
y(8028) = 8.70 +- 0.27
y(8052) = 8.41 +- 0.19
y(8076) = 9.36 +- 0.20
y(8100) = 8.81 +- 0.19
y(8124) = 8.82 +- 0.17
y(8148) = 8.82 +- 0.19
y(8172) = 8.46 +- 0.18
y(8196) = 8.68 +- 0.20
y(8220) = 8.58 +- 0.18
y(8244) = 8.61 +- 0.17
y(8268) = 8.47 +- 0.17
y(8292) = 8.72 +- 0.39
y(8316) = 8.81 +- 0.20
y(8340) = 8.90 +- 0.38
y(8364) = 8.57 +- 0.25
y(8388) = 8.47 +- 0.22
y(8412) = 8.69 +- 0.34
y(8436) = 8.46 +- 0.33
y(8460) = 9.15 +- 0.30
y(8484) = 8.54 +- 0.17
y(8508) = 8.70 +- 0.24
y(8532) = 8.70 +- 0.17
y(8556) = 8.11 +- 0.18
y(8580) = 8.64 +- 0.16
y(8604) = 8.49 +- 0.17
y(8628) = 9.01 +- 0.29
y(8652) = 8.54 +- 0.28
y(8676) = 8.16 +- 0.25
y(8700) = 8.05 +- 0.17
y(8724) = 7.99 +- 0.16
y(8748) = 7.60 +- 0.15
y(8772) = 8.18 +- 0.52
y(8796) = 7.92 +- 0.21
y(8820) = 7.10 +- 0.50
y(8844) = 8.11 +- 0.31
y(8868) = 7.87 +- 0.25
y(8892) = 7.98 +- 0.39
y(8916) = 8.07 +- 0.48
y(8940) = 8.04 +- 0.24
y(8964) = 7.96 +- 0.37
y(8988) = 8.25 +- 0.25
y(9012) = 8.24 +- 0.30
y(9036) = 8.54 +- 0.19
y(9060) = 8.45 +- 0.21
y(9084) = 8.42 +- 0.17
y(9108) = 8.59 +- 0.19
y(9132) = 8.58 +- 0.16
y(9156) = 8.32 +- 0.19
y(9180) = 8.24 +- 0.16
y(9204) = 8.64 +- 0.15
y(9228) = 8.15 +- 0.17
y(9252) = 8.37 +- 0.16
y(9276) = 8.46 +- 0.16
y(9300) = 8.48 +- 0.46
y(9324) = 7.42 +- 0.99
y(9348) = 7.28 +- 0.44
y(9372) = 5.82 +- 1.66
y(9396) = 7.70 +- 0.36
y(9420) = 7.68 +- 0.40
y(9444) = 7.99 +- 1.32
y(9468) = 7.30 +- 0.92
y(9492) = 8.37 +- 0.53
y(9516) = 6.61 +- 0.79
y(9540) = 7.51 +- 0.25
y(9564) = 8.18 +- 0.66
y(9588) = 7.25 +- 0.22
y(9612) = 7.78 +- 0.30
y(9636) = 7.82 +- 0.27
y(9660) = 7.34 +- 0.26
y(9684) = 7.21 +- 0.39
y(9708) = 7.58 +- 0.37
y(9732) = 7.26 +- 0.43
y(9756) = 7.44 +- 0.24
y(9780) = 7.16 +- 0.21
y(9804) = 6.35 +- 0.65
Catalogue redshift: 0.23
